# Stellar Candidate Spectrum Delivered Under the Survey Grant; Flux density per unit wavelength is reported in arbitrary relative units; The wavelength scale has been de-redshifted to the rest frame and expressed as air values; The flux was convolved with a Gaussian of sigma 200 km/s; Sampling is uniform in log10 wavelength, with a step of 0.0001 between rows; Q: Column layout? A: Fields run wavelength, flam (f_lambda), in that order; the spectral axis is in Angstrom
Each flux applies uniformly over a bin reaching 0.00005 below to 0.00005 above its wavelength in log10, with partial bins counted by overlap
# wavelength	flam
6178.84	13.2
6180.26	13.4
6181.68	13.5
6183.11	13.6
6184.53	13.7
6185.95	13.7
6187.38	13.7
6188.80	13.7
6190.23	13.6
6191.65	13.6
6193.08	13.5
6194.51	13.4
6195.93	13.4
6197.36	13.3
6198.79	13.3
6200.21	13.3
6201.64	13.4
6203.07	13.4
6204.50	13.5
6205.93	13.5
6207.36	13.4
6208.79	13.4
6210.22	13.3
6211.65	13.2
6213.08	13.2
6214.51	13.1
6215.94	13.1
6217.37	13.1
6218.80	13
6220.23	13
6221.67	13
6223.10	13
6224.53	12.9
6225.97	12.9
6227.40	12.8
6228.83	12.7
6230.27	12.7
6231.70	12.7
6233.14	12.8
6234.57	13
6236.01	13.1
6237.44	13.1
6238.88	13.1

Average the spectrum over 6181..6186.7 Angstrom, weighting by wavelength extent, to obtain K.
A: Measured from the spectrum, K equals 13.6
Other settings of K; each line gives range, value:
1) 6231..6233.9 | 12.8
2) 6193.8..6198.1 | 13.4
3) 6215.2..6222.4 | 13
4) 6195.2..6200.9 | 13.3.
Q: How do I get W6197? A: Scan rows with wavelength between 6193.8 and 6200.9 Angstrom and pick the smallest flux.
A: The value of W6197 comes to 13.3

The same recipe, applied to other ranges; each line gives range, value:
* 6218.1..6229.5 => 12.7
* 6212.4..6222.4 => 13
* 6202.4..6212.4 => 13.2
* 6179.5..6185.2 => 13.4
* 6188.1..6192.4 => 13.6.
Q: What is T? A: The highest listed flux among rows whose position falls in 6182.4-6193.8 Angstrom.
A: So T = 13.7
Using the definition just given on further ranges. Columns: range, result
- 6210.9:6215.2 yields 13.2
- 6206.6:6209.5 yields 13.4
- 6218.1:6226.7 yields 13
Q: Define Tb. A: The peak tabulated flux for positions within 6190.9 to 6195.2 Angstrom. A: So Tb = 13.6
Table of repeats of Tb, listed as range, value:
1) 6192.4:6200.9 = 13.5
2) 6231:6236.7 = 13.1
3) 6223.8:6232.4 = 12.9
